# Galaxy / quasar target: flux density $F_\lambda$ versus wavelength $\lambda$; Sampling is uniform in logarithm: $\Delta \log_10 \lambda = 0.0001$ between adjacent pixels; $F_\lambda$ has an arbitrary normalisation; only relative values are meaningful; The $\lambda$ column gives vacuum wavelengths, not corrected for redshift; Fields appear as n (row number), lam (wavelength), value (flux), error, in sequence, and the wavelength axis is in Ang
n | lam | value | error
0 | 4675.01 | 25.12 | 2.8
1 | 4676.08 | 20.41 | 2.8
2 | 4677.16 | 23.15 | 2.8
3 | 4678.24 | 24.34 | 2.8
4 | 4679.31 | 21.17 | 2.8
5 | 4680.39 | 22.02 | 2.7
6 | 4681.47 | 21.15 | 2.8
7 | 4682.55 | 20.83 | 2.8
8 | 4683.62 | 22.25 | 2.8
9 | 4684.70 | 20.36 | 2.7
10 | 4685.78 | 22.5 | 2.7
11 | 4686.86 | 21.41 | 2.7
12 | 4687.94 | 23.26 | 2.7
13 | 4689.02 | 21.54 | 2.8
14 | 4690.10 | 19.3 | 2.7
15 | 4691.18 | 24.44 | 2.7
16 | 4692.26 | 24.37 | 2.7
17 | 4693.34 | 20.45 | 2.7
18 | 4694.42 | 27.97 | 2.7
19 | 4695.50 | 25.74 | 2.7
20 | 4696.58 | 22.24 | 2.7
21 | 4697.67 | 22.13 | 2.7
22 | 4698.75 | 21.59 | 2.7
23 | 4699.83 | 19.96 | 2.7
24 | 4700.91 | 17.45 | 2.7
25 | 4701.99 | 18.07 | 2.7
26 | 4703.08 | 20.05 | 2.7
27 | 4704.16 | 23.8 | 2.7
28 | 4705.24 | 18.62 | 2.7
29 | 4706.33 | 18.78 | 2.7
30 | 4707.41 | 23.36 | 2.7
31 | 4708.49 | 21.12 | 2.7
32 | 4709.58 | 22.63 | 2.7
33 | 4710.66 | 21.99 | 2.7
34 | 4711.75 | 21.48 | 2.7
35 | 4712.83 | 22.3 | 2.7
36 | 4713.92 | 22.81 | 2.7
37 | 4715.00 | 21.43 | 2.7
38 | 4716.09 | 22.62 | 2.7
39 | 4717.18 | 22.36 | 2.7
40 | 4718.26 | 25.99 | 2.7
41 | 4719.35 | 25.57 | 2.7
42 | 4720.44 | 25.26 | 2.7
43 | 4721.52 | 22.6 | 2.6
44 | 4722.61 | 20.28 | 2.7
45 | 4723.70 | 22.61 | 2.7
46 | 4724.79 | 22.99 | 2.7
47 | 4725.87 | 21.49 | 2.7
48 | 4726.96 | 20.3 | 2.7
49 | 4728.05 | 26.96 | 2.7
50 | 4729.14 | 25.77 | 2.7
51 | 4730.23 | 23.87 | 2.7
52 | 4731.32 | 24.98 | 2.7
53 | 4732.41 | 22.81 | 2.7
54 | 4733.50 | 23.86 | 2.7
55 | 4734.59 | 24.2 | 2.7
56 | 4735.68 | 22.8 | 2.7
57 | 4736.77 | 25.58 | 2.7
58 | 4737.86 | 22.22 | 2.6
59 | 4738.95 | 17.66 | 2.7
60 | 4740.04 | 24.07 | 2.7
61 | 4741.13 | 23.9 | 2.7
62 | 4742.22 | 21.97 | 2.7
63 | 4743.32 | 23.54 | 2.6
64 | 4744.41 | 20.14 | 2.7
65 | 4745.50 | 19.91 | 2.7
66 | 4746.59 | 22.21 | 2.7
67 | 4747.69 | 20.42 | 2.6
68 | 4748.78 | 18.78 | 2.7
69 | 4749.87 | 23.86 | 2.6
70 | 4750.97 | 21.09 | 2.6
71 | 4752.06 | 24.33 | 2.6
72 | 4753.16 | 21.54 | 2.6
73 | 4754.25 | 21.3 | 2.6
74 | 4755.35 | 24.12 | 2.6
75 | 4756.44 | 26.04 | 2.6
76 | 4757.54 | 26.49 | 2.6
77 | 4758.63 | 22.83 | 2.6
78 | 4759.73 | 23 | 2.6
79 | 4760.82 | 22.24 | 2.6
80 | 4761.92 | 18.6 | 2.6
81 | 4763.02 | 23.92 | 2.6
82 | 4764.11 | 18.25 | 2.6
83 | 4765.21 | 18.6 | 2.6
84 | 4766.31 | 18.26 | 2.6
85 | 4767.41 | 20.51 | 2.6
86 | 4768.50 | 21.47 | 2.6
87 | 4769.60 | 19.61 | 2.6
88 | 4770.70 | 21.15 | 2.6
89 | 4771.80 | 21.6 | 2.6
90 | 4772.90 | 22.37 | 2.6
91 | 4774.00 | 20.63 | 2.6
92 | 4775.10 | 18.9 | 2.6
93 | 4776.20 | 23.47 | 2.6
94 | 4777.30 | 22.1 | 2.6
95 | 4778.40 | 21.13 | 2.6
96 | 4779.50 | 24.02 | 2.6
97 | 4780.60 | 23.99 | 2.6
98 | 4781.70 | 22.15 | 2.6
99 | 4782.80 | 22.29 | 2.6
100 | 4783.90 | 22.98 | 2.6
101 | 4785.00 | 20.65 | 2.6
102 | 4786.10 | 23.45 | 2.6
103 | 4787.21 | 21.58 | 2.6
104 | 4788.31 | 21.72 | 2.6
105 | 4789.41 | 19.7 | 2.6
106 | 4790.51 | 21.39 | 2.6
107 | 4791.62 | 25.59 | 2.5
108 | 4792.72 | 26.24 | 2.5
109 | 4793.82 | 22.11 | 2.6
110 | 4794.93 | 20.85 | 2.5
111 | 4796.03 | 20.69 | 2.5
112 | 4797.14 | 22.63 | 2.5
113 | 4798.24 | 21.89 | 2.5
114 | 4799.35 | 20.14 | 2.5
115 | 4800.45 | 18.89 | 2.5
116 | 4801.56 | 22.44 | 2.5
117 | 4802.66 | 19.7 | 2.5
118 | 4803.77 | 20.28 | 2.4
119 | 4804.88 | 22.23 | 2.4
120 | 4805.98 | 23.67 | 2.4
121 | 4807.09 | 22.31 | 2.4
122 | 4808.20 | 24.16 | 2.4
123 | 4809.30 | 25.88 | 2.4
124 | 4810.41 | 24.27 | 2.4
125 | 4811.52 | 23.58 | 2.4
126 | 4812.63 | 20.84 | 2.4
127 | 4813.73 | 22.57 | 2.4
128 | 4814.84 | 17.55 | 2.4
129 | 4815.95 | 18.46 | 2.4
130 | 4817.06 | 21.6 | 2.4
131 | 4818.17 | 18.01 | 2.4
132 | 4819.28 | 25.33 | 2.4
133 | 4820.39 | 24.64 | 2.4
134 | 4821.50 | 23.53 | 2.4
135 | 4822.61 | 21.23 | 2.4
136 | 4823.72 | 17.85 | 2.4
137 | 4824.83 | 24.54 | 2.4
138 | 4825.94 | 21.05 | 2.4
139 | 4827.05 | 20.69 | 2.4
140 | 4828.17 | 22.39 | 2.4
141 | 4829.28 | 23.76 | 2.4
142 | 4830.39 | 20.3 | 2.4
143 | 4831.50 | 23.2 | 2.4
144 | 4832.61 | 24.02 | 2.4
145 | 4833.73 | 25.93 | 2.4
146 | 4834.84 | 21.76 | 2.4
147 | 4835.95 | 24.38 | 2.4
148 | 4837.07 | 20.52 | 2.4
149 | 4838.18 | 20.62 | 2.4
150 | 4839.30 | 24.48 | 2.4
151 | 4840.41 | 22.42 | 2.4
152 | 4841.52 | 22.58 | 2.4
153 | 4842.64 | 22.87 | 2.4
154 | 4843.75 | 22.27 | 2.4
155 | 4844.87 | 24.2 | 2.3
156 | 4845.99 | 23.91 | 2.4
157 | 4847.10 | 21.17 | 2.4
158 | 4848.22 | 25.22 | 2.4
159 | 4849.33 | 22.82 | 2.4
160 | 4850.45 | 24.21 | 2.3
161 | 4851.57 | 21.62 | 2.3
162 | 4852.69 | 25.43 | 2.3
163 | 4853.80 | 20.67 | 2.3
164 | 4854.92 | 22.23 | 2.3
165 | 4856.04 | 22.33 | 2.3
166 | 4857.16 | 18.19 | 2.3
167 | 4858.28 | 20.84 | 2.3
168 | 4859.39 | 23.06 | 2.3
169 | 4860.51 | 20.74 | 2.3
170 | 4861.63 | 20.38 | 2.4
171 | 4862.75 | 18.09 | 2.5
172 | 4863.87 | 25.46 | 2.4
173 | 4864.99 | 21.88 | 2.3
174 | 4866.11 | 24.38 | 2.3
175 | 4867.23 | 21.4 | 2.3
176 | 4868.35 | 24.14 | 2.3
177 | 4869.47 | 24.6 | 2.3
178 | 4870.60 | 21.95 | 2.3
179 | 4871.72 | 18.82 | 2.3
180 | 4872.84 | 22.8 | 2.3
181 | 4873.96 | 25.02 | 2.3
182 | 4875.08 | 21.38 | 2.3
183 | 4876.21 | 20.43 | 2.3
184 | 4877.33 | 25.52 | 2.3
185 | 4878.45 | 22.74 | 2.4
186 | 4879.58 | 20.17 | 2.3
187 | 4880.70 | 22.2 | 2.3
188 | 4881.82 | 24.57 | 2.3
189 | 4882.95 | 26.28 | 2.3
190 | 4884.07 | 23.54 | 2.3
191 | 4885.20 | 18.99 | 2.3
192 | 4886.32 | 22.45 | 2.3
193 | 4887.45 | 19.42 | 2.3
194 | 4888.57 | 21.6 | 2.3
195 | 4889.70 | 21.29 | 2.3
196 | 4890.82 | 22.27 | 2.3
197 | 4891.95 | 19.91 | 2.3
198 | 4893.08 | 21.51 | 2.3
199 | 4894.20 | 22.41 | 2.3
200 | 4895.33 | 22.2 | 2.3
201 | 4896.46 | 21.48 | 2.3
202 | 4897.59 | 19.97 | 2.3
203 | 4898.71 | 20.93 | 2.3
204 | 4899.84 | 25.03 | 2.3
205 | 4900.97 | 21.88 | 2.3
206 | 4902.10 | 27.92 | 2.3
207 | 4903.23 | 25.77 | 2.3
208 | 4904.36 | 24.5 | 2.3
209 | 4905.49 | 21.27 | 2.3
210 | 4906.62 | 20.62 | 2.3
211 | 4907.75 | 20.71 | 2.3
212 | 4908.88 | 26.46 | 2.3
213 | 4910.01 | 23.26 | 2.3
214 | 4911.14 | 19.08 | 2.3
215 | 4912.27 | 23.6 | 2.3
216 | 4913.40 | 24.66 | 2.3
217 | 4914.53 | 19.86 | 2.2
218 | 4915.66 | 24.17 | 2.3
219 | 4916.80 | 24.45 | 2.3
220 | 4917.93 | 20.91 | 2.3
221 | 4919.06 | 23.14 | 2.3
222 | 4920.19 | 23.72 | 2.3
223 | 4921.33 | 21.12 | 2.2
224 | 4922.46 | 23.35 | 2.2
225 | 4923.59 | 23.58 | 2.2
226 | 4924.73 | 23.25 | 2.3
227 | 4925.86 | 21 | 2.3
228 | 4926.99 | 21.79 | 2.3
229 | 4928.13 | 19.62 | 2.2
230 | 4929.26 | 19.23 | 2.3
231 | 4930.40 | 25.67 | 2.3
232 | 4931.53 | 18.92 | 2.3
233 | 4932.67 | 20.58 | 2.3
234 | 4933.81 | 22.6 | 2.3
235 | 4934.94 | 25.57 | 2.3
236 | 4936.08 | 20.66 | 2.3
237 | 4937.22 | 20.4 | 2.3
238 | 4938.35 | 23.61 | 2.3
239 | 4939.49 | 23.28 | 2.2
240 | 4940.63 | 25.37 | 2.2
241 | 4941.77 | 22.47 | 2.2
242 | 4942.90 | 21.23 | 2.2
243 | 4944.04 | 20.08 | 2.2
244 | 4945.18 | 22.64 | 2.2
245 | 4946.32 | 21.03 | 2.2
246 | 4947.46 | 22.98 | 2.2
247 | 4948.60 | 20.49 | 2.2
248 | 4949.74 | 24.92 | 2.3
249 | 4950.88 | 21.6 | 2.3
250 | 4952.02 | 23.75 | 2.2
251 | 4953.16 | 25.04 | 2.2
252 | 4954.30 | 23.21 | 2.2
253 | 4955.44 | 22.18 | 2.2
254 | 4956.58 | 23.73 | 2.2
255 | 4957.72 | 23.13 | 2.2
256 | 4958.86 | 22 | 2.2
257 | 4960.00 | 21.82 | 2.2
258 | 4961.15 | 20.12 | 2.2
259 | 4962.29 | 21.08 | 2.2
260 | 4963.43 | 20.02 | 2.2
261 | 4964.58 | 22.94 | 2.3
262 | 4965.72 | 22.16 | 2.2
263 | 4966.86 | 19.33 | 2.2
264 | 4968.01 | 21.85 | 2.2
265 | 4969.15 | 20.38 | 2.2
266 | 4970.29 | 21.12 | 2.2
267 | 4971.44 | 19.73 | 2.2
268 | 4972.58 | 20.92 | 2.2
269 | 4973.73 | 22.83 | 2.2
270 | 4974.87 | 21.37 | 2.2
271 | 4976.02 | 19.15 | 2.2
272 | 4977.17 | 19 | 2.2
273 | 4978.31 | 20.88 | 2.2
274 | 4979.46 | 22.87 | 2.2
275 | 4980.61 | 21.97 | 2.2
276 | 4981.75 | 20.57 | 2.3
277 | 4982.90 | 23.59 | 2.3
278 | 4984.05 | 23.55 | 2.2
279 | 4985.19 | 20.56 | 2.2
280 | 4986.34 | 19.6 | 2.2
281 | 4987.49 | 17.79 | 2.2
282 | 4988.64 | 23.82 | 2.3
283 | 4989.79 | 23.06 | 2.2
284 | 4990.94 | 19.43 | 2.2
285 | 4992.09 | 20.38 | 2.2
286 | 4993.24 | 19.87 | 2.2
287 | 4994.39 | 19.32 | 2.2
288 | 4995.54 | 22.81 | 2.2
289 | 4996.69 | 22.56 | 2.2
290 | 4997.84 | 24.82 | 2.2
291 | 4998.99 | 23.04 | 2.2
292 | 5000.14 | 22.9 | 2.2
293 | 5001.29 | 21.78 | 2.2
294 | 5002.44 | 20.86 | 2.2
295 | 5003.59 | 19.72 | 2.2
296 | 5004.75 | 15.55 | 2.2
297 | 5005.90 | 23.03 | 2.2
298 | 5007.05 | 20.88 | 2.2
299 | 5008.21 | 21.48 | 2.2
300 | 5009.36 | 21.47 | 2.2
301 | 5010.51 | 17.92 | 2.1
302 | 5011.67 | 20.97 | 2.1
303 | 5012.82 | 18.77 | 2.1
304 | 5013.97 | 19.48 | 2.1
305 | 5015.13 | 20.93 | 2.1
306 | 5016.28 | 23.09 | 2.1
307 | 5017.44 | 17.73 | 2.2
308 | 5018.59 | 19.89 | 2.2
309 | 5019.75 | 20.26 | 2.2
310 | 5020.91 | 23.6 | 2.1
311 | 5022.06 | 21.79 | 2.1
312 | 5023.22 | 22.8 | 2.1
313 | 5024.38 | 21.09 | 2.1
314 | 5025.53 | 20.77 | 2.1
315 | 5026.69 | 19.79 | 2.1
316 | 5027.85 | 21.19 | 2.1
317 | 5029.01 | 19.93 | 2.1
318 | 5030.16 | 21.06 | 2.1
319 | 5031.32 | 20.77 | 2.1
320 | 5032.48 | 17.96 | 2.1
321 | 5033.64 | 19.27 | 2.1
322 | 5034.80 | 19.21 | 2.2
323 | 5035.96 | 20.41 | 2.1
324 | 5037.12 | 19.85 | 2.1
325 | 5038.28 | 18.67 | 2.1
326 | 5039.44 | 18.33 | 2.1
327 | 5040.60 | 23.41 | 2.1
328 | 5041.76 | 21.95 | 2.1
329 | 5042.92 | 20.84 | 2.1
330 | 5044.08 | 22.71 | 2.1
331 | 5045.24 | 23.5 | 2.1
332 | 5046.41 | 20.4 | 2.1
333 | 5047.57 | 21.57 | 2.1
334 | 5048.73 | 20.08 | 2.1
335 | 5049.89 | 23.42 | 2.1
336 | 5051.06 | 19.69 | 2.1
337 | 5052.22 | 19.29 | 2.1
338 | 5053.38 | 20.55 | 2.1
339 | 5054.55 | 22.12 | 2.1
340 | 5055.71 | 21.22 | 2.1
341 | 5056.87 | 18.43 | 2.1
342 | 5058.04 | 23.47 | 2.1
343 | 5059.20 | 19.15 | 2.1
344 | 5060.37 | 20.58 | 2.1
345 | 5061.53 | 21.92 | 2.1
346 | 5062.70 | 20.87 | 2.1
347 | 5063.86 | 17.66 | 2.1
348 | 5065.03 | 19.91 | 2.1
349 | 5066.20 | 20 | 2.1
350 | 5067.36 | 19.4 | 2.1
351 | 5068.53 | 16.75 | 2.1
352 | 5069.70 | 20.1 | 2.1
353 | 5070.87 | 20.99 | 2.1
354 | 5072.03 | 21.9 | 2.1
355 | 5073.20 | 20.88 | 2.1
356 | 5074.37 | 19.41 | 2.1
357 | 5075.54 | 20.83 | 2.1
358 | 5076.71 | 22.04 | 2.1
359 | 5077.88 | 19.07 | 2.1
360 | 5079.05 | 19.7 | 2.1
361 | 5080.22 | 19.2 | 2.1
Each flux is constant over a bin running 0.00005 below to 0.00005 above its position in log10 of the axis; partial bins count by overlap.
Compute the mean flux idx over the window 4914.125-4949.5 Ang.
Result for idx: 22.2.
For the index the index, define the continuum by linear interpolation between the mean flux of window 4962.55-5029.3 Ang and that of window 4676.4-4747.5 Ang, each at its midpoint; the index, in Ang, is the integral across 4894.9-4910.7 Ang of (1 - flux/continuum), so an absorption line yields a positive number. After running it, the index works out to -1.1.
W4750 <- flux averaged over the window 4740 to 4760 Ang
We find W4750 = 22.6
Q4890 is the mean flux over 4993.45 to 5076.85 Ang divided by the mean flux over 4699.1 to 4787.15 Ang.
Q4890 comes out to 0.94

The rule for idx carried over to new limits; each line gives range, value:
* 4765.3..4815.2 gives 21.8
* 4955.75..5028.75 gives 21.1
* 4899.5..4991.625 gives 22.1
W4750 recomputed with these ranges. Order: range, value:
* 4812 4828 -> 21.3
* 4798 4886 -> 22.3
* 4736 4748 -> 22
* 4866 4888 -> 22.5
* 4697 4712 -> 20.8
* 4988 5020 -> 20.9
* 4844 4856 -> 23.1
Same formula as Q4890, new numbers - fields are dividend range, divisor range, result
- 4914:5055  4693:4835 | 0.97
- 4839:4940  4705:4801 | 1.01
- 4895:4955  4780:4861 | 1.01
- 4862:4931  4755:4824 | 1.03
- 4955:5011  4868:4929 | 0.95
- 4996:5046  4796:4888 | 0.94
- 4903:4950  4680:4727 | 1.01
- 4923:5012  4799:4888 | 0.97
